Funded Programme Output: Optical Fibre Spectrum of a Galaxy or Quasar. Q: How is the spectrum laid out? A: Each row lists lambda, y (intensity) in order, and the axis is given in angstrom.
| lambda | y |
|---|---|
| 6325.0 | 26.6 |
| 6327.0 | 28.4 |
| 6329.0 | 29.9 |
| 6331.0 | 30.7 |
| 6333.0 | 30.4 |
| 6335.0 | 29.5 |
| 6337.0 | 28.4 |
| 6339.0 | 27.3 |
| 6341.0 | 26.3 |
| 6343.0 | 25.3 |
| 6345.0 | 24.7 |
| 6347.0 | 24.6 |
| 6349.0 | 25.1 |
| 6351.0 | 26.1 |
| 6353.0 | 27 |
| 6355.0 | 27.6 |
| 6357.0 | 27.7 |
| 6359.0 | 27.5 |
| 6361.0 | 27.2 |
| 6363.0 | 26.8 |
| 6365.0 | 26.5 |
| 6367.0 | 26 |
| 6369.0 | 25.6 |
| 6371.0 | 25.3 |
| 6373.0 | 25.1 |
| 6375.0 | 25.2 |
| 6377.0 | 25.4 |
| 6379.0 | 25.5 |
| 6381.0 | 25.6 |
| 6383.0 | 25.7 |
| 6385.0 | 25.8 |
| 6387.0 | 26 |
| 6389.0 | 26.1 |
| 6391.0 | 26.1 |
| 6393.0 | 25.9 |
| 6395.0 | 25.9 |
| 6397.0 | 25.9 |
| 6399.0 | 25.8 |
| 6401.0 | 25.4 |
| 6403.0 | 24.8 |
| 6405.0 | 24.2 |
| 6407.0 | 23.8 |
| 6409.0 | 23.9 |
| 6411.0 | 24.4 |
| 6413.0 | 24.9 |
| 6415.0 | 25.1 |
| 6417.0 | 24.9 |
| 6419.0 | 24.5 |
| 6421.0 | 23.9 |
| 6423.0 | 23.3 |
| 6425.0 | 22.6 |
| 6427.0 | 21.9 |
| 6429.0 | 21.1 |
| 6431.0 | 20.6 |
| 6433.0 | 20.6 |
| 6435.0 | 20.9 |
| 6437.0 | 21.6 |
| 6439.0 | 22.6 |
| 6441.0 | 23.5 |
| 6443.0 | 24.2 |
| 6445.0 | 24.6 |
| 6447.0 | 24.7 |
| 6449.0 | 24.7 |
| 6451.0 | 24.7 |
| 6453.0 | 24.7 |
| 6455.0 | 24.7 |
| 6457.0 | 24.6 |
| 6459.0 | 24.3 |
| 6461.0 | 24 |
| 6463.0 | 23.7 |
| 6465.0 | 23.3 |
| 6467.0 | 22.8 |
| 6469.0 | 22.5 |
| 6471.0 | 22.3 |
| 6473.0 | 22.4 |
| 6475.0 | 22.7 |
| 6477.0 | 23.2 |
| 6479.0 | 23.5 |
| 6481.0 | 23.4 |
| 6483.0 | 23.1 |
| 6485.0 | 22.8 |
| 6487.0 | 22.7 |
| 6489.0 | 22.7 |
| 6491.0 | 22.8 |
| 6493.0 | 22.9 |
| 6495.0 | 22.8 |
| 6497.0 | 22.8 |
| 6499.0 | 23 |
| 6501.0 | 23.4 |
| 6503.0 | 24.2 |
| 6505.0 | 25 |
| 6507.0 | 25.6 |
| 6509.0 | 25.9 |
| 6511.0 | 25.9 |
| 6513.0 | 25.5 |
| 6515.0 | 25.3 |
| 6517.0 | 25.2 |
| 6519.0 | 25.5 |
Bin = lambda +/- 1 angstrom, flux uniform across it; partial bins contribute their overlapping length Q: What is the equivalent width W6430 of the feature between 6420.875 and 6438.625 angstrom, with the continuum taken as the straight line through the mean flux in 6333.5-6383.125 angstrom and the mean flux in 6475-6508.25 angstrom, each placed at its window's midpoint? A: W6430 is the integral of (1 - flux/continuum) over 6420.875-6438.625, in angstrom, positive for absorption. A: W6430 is 2.1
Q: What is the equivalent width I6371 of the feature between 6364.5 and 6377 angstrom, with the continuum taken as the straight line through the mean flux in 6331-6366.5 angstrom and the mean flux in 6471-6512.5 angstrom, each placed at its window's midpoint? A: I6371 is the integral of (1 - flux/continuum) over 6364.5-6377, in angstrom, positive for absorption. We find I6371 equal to 0.4 angstrom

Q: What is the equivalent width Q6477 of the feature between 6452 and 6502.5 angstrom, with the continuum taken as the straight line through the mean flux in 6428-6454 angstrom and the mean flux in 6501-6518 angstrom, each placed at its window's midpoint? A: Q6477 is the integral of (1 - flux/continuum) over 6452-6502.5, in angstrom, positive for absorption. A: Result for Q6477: 1.8 angstrom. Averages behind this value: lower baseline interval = 23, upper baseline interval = 25.2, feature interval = 23.3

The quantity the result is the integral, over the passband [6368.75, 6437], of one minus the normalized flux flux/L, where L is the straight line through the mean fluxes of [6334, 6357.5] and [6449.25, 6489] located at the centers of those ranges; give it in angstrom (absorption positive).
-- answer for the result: 2.1 angstrom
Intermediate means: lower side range 26.6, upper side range 23.4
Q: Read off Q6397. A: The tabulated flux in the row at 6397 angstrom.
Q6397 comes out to 25.9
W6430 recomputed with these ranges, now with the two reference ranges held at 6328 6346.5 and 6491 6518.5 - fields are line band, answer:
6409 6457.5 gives 4.56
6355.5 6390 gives 1.43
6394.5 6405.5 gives 0.52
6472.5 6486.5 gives 1.07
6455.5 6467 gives 0.64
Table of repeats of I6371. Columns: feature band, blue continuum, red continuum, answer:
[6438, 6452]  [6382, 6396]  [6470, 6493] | 0.0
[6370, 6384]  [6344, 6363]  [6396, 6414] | 0.1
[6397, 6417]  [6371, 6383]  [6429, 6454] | -0.4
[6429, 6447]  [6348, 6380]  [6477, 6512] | 1.7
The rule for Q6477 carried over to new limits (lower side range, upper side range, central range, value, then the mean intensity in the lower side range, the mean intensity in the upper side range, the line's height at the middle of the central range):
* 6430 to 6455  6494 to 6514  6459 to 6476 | 0.5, 23.2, 24.4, 23.7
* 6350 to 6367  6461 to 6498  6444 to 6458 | -0.5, 27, 22.9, 23.9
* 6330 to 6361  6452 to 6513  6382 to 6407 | 0.4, 27.2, 23.6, 25.9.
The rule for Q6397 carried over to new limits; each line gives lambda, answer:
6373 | 25.1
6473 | 22.4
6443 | 24.2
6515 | 25.3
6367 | 26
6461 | 24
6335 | 29.5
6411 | 24.4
